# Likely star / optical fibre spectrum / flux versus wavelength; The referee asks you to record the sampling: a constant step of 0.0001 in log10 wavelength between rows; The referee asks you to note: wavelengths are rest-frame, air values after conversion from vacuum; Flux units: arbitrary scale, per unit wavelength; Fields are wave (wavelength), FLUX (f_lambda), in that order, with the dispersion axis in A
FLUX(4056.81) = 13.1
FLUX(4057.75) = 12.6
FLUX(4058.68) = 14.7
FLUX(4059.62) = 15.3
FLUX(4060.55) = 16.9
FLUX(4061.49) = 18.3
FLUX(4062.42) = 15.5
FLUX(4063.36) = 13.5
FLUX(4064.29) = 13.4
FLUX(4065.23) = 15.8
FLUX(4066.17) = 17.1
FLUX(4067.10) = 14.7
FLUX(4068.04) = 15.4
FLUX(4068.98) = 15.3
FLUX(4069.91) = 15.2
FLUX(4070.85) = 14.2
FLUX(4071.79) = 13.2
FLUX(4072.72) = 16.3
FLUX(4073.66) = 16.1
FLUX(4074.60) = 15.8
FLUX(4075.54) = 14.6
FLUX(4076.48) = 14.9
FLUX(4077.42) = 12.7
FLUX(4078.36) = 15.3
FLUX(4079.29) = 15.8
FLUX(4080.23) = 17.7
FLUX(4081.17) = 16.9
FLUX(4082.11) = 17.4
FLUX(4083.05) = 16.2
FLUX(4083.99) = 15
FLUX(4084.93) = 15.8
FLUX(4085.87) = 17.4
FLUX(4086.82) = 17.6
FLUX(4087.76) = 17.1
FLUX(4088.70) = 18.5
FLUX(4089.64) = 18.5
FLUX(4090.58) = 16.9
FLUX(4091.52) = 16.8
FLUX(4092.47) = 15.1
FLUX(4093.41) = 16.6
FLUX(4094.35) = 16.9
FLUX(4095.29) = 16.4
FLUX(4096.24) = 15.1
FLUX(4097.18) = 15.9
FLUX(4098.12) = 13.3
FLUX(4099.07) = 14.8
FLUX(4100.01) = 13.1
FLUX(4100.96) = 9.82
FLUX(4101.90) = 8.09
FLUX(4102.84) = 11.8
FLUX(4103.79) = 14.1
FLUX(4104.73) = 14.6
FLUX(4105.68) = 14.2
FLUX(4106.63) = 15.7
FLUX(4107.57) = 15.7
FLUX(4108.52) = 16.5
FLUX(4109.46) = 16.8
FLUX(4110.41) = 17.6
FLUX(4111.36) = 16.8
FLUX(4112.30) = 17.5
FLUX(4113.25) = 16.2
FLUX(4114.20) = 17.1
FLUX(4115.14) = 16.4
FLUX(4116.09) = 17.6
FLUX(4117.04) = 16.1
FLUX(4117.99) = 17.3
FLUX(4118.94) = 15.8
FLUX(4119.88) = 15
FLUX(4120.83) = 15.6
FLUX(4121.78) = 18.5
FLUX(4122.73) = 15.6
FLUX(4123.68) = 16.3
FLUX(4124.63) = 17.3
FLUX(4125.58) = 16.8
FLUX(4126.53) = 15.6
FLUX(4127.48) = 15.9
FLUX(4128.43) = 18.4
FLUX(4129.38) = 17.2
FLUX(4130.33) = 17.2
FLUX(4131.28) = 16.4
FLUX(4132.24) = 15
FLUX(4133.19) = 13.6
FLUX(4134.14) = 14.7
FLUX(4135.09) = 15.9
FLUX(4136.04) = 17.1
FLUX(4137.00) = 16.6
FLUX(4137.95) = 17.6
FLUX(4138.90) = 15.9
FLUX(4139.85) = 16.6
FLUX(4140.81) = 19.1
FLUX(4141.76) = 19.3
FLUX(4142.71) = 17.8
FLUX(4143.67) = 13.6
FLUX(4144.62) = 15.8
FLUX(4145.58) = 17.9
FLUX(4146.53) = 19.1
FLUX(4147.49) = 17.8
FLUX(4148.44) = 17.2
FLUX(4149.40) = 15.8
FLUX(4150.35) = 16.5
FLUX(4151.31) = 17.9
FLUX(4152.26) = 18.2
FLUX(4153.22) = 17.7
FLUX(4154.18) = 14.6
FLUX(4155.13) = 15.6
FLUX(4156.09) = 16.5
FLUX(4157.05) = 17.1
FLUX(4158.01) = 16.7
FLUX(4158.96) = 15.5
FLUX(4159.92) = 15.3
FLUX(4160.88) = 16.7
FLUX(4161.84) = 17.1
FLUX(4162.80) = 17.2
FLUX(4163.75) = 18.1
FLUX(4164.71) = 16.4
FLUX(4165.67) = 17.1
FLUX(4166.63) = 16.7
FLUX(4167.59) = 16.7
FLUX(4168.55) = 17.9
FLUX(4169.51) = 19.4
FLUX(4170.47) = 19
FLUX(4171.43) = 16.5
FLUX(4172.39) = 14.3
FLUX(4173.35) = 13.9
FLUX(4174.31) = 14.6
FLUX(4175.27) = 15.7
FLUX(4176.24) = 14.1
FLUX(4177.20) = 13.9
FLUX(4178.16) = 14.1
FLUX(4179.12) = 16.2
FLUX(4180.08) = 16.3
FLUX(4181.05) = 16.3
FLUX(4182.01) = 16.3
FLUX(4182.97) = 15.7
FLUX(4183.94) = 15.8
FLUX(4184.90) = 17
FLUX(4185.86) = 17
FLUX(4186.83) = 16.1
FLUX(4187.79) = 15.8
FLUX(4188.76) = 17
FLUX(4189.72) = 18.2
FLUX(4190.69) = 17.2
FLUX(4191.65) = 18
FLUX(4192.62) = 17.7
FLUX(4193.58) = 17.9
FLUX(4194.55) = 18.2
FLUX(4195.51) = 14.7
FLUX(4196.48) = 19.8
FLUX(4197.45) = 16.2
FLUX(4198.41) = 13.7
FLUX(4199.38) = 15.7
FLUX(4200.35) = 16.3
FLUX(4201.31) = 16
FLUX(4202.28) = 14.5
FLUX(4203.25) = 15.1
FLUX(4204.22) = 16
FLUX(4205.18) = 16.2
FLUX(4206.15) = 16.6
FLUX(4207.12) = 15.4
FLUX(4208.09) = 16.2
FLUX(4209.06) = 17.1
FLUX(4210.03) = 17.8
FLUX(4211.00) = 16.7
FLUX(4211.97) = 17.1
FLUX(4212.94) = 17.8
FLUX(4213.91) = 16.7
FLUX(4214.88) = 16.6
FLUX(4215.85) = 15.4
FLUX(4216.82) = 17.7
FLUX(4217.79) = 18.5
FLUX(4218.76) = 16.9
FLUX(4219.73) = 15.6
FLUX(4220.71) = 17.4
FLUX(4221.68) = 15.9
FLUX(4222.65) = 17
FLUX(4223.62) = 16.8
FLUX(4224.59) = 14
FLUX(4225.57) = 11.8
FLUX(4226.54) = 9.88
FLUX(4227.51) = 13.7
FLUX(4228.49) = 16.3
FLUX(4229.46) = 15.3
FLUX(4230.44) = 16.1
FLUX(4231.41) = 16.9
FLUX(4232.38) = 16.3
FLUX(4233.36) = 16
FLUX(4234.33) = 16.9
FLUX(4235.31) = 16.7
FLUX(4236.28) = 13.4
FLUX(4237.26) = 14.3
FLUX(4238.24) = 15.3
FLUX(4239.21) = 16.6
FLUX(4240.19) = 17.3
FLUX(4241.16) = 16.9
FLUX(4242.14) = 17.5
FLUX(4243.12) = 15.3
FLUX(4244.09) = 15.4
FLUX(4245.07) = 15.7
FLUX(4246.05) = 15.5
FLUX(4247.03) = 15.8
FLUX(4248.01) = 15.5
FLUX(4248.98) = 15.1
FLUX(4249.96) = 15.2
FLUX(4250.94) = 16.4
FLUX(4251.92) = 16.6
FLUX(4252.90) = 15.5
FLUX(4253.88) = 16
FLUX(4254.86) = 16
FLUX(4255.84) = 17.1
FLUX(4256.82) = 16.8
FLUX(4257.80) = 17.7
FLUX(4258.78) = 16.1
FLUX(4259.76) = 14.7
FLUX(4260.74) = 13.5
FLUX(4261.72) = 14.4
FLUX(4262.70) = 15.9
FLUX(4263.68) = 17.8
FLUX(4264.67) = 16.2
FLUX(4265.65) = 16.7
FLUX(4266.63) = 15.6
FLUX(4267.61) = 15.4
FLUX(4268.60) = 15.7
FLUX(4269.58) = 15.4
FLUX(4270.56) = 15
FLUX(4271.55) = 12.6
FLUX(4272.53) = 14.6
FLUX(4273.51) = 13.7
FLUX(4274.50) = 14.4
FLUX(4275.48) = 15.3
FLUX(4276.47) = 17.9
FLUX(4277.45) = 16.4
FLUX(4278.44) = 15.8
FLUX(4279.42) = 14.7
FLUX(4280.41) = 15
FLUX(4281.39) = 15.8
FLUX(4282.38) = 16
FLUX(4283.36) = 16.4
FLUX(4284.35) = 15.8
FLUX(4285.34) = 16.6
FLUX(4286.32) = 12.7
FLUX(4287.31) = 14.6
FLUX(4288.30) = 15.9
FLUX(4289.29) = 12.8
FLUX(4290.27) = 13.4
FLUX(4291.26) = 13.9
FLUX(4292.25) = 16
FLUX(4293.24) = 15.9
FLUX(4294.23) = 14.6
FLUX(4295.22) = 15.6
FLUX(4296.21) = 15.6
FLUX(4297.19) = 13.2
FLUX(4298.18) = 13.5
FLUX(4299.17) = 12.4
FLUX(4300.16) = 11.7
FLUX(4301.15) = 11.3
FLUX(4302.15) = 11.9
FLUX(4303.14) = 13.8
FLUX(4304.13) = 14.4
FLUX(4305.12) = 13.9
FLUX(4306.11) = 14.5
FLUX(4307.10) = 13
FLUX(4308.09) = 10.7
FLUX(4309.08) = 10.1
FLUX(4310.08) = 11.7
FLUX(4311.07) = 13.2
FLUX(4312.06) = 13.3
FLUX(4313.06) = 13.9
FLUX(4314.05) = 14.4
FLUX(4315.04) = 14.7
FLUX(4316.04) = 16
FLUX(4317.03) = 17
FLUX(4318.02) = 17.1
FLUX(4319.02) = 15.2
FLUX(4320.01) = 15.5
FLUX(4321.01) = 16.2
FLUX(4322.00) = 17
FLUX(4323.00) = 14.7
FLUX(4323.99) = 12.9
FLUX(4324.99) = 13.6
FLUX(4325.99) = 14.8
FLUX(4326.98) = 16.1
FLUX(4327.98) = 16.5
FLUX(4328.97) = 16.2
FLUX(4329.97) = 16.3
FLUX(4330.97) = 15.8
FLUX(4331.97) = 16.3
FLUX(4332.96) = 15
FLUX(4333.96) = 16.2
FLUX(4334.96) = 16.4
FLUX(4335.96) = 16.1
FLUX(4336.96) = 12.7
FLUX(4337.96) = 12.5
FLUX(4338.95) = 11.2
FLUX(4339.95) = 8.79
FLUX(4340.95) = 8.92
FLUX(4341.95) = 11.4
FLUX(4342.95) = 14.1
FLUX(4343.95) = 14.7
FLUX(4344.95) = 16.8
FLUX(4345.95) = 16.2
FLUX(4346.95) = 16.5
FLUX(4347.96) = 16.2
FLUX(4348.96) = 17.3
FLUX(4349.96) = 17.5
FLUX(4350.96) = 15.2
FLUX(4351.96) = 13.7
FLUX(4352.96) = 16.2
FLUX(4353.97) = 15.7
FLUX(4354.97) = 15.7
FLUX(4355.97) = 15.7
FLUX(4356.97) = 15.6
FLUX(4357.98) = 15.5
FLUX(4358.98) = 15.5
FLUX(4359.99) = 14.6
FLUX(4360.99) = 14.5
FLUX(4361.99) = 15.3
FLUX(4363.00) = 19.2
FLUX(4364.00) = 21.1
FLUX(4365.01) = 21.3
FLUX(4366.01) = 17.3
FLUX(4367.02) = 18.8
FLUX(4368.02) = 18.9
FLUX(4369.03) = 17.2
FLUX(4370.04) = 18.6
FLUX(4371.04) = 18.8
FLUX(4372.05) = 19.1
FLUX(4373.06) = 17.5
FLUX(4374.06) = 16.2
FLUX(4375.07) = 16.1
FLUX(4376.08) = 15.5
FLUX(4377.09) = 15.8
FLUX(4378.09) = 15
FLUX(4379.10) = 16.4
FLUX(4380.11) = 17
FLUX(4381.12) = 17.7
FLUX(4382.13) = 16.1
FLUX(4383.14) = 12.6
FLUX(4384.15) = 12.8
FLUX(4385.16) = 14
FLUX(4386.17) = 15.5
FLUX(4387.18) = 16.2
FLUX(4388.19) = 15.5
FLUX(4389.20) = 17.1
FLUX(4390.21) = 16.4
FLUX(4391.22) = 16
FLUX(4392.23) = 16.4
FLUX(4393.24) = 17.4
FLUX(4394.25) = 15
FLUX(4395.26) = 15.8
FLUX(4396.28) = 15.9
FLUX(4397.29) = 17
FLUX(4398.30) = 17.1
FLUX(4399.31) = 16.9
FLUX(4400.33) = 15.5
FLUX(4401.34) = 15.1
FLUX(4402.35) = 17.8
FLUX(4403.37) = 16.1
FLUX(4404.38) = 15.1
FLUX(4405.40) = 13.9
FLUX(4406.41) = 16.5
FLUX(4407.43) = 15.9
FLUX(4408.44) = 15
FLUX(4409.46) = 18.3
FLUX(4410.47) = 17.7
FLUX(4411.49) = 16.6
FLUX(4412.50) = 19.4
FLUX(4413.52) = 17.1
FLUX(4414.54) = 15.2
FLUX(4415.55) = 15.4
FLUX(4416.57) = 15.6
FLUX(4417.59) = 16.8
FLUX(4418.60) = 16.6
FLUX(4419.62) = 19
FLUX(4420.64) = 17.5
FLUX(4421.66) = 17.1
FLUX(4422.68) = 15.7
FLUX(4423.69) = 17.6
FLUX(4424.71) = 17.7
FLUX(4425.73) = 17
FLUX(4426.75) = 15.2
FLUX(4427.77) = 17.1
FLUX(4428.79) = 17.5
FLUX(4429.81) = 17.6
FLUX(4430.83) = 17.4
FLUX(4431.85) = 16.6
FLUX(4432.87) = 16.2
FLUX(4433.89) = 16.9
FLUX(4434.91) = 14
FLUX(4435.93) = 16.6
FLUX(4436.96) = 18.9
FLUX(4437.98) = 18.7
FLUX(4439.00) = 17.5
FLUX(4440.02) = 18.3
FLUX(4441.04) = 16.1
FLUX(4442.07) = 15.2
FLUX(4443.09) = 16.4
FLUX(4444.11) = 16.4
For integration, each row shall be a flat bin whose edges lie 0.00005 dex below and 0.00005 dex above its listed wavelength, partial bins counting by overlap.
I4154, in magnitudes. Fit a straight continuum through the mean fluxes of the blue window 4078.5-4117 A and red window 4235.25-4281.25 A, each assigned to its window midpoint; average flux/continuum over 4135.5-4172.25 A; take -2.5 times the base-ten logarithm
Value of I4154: -0.08 mag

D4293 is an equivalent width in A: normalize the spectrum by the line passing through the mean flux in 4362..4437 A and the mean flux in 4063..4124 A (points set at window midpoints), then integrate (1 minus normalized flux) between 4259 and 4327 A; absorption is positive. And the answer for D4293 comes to 7.0 A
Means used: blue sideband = 15.6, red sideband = 16.7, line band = 14.6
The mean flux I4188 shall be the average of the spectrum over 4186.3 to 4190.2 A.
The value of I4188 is 16.8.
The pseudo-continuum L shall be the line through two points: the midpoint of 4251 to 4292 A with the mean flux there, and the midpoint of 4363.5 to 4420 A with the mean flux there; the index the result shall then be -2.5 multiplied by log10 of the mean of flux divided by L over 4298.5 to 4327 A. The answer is 0.14 mag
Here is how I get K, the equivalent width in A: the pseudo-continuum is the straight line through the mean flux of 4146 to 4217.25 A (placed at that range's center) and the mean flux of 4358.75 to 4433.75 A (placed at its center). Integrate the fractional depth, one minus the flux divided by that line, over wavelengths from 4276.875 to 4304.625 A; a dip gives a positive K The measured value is 3.5 A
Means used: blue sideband 16.5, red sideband 16.6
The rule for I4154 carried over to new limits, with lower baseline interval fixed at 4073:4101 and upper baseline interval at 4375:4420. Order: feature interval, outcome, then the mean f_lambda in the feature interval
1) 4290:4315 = 0.191 mag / 13.5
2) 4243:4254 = 0.023 mag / 15.7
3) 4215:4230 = 0.034 mag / 15.5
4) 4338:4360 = 0.102 mag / 14.6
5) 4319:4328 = 0.061 mag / 15.2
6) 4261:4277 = 0.044 mag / 15.4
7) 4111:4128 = -0.041 mag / 16.5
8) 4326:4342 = 0.131 mag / 14.3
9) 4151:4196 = -0.037 mag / 16.5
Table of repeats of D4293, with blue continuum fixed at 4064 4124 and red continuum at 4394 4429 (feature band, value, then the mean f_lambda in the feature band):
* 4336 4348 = 2.2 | 13.3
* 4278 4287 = 0.4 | 15.4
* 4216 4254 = 0.7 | 15.8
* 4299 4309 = 2.2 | 12.7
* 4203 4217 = -0.5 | 16.6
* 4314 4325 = 0.5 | 15.5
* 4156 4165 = -0.5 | 16.7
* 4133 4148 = -1.0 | 16.8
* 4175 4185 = 0.2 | 15.5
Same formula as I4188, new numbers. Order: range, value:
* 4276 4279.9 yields 16.2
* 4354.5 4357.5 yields 15.7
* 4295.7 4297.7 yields 14.5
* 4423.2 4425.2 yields 17.6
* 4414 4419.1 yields 15.9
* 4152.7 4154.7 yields 16.2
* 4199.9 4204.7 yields 15.6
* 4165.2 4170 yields 17.6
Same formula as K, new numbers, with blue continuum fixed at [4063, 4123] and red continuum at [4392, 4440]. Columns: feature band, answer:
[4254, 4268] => 0.1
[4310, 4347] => 3.9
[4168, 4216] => -1.3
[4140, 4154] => -1.4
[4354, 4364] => 0.3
